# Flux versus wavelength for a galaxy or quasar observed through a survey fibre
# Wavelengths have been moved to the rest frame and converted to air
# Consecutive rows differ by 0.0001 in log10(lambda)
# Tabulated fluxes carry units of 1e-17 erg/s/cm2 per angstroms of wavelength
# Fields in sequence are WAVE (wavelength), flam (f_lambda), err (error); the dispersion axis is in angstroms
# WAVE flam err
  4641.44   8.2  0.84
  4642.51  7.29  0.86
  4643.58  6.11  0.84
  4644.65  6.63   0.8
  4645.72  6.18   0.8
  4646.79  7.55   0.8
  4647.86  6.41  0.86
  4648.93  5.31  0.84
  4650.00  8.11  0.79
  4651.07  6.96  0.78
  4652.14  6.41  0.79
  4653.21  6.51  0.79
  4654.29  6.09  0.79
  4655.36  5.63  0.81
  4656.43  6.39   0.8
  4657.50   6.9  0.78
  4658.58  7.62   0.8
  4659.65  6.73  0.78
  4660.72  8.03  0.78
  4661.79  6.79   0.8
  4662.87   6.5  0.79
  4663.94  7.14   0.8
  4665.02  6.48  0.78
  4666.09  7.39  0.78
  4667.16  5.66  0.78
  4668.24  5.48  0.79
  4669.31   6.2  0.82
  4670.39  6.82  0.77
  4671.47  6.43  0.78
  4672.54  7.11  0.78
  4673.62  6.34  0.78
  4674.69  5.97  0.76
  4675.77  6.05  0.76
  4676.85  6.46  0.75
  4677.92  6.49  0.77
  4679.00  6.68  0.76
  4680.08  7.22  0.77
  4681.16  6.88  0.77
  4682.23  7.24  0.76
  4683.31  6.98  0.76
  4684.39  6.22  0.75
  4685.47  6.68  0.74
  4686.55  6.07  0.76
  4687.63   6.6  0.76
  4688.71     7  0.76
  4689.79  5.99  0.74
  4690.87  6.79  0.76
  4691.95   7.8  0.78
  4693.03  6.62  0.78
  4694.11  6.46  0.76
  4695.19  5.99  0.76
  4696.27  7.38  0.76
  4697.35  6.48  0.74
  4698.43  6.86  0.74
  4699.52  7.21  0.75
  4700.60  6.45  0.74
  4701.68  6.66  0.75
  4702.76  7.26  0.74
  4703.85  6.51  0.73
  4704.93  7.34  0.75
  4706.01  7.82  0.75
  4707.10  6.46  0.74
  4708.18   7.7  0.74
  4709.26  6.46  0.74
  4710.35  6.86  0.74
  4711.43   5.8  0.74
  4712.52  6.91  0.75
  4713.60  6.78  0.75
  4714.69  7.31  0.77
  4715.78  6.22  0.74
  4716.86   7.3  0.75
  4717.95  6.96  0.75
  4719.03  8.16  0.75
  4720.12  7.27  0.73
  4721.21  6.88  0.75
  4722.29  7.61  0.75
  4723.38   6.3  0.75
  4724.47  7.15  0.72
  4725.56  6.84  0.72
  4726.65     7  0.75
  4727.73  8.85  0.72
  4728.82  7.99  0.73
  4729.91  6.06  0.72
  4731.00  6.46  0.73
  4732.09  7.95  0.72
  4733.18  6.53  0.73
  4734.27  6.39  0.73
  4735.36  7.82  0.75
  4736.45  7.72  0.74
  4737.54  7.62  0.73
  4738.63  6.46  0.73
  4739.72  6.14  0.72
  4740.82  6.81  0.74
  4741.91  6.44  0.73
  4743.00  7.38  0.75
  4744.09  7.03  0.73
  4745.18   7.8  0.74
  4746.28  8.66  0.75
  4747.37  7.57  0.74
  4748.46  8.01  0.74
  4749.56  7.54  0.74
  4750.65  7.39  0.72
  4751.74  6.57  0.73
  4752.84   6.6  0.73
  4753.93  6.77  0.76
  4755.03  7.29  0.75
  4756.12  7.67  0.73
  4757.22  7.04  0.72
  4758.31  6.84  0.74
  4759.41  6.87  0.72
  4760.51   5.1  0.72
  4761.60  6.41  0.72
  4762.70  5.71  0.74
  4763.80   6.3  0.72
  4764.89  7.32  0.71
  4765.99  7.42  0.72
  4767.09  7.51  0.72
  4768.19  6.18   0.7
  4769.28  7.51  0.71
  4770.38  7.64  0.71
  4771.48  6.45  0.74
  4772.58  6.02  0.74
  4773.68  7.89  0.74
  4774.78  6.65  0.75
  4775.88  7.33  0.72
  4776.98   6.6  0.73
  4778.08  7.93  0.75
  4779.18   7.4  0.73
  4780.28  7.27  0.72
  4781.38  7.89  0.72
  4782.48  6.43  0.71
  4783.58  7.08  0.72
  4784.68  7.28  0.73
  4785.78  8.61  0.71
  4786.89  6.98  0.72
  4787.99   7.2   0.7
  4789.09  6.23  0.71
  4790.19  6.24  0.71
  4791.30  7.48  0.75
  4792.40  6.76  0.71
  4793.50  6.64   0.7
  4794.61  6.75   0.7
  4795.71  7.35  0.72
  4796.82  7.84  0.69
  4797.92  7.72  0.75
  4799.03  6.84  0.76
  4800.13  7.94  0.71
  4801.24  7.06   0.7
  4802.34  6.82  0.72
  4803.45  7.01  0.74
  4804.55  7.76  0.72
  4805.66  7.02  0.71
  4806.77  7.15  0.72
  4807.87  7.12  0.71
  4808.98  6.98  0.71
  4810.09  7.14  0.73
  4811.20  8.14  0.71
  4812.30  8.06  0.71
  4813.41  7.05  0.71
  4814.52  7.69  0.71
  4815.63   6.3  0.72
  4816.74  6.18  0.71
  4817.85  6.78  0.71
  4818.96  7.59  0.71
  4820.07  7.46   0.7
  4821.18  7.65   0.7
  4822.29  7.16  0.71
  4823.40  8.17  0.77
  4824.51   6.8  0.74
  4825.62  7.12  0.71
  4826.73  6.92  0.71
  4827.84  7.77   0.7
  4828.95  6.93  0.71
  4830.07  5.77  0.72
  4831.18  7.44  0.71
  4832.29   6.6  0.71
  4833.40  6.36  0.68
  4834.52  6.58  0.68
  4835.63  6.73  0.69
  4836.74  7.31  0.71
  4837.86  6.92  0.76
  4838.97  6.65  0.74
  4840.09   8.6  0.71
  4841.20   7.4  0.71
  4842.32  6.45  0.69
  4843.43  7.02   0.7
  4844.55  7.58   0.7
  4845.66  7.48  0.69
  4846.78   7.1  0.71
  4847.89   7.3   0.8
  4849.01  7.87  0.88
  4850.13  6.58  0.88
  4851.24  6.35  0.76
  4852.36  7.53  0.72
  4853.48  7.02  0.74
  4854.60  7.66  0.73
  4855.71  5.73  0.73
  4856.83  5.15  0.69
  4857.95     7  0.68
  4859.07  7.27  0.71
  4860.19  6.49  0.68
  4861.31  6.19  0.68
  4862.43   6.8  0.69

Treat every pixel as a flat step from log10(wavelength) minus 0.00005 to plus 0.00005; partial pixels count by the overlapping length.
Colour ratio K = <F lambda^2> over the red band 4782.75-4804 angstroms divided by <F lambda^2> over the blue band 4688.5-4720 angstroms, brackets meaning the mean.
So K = 1.1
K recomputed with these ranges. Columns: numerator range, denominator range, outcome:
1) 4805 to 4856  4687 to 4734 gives 1.08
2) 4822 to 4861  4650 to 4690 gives 1.13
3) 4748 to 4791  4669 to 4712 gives 1.08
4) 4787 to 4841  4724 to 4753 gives 1.02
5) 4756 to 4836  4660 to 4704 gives 1.11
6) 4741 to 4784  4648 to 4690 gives 1.11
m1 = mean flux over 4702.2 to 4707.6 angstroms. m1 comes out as 7.08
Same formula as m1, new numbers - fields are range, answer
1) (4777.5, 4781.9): 7.62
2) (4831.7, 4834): 6.49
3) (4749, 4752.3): 7.16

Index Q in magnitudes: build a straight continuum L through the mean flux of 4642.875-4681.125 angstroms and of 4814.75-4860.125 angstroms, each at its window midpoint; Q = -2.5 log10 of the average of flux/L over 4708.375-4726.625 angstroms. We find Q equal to -0.03 mag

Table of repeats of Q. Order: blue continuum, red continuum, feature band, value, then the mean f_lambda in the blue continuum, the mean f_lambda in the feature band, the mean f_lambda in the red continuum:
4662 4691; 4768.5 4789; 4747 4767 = 0.022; 6.55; 6.92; 7.2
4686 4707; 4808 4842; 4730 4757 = -0.039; 6.8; 7.17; 7.13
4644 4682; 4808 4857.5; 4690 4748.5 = -0.044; 6.62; 7.05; 7.07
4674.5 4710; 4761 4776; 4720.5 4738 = -0.060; 6.76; 7.2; 6.86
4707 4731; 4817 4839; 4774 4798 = -0.020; 7.04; 7.16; 7.03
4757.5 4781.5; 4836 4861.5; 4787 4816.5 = -0.033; 6.9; 7.15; 6.99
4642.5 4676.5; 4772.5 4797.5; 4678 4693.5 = -0.009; 6.59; 6.76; 7.15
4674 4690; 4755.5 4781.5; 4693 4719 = -0.028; 6.58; 6.86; 6.94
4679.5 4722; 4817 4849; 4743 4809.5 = -0.014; 6.87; 7.11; 7.13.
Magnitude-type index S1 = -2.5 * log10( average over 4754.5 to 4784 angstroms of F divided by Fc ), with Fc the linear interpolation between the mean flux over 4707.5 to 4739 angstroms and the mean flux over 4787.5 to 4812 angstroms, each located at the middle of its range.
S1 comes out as 0.03 mag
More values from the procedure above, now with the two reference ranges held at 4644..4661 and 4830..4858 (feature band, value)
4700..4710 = -0.032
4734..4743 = -0.025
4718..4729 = -0.089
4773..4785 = -0.058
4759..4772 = 0.023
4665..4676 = 0.059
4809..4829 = -0.055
